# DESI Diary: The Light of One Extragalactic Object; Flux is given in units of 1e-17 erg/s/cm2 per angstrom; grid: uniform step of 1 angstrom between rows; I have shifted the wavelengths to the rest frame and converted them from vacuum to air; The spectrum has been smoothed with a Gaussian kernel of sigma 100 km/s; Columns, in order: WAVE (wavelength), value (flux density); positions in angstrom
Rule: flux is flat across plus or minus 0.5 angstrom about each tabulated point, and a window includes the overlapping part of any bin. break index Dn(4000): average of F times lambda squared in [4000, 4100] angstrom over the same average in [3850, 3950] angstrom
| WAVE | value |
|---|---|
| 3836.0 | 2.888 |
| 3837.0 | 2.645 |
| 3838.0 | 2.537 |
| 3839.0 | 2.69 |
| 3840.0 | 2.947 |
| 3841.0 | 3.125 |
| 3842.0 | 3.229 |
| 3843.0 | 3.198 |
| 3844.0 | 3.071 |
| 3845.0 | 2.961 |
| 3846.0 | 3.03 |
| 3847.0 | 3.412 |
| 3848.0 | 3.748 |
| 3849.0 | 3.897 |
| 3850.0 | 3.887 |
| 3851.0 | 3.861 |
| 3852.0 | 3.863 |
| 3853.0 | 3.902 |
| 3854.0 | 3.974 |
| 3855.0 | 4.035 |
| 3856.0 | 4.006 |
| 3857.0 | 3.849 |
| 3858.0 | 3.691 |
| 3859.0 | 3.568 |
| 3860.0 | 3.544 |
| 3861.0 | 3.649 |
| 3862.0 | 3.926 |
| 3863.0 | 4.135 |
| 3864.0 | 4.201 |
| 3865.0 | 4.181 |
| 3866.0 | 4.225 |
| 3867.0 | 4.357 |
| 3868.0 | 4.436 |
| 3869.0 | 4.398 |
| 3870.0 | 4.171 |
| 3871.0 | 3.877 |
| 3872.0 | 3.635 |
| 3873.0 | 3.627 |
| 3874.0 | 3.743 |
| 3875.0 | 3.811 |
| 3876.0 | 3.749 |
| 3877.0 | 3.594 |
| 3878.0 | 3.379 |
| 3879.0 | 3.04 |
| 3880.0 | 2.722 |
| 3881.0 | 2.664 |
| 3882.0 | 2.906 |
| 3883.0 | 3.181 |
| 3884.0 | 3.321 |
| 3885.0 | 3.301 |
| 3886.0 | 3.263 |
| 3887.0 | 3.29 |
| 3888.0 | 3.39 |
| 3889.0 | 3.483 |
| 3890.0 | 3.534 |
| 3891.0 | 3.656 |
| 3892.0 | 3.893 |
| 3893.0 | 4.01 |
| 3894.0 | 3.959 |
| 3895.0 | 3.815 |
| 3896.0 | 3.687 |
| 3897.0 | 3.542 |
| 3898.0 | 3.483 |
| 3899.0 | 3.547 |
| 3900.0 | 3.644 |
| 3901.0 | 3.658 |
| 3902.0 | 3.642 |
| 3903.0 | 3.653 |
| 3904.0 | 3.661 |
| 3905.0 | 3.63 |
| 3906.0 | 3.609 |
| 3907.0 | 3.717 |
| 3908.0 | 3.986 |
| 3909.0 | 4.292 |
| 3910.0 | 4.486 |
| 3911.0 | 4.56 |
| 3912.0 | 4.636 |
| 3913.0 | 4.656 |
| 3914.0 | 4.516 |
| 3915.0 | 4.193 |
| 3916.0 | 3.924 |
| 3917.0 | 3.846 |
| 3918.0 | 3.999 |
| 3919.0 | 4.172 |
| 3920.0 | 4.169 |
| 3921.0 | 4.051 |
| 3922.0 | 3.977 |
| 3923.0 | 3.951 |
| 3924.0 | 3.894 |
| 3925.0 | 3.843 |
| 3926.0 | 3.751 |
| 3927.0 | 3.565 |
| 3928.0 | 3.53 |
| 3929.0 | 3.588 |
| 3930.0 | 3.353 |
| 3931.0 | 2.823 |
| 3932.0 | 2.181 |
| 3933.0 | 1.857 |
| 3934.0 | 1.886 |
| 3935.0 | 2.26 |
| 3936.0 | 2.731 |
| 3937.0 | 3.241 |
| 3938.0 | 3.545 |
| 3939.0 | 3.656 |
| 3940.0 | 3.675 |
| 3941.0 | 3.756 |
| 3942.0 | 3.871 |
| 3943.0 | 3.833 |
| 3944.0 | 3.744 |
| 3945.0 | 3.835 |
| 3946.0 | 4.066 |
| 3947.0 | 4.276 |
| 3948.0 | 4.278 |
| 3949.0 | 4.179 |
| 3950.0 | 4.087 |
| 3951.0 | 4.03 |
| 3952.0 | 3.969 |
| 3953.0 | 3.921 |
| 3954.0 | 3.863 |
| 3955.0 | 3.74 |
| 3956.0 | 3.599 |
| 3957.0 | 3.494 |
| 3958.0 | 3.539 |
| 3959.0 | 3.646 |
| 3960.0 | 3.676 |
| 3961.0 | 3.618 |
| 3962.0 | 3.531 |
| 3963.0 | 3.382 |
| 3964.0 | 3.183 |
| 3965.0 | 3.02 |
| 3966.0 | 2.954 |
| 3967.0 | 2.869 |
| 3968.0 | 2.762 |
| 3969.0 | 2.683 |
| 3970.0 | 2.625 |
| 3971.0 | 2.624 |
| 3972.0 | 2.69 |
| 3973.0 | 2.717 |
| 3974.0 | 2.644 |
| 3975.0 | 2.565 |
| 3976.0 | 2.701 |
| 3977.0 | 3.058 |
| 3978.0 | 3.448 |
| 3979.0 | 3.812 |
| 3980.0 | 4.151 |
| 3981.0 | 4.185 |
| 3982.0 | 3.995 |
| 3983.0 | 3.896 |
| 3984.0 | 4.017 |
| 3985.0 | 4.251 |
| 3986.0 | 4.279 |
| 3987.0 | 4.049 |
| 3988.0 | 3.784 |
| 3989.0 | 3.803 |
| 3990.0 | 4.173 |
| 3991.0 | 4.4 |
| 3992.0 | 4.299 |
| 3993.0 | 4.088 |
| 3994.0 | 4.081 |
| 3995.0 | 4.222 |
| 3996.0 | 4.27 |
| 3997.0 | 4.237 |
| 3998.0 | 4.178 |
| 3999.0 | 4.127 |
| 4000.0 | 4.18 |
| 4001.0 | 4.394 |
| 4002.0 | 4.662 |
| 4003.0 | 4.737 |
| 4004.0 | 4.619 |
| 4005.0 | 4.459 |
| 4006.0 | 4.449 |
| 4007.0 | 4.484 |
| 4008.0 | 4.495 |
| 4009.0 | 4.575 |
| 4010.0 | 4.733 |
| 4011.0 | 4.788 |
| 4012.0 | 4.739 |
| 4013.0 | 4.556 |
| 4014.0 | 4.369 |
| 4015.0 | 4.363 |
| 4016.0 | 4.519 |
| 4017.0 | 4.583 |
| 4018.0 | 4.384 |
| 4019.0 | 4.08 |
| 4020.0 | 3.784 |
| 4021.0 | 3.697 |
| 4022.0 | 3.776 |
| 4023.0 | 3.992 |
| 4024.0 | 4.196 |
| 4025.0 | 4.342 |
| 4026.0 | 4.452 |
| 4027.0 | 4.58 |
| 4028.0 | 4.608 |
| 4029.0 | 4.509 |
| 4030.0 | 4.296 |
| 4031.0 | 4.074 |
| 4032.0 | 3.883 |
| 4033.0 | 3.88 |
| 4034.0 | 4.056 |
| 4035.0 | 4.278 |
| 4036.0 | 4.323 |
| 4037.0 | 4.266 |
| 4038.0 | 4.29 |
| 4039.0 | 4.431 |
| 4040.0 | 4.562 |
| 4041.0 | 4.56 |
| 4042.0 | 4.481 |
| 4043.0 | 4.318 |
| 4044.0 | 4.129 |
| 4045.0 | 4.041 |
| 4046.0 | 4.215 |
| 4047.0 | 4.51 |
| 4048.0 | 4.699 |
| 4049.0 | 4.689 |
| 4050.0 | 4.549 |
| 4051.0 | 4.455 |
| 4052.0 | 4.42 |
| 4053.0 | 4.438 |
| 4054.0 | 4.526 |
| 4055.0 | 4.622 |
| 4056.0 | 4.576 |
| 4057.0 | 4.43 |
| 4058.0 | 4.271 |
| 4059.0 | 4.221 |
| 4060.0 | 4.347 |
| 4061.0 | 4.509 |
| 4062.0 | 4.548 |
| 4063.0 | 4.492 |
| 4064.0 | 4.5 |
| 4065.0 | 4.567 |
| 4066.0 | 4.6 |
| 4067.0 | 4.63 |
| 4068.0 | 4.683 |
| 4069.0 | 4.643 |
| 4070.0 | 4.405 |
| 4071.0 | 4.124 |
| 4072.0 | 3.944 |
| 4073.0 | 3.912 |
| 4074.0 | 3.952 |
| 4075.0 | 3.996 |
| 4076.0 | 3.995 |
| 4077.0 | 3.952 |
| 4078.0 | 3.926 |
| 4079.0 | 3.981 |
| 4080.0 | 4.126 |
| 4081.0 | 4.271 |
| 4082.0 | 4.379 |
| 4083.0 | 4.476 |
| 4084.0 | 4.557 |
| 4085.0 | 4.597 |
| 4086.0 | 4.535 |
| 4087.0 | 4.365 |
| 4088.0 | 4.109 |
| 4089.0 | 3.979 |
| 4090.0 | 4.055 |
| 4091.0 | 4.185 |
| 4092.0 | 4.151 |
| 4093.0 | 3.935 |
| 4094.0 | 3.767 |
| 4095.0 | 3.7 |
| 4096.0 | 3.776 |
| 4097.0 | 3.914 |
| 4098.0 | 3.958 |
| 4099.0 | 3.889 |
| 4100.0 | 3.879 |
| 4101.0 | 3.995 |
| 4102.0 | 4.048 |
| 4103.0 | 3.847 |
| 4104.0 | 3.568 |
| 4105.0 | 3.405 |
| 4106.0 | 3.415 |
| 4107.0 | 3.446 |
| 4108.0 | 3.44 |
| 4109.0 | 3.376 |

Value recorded 1.3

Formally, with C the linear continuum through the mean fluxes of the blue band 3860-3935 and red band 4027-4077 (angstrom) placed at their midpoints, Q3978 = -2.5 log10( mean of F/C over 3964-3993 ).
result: 0.17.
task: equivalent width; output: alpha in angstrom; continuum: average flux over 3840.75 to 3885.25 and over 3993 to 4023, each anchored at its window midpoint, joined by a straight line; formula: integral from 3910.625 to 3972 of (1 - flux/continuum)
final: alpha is 6.8 angstrom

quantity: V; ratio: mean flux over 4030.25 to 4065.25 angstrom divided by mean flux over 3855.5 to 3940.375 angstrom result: 1.19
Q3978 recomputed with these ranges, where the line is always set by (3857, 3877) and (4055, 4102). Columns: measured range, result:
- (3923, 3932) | 0.151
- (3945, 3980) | 0.190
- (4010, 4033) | -0.041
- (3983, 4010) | -0.046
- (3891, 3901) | 0.070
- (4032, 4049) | -0.038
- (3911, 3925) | -0.041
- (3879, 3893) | 0.199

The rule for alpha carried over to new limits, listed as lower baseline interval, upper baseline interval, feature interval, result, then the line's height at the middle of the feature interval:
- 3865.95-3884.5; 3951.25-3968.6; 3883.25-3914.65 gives -1.96 angstrom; 3.57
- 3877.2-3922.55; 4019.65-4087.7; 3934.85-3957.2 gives 0.89 angstrom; 3.9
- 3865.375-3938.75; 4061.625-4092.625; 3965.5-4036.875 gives 0.18 angstrom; 4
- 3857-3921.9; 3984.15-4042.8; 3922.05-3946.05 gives 3.77 angstrom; 3.97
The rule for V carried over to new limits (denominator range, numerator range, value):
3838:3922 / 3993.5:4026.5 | 1.17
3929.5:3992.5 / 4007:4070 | 1.26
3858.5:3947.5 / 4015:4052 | 1.17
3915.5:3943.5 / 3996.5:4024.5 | 1.26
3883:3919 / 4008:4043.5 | 1.14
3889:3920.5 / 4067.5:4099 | 1.05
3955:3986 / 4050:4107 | 1.26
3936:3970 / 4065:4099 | 1.16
